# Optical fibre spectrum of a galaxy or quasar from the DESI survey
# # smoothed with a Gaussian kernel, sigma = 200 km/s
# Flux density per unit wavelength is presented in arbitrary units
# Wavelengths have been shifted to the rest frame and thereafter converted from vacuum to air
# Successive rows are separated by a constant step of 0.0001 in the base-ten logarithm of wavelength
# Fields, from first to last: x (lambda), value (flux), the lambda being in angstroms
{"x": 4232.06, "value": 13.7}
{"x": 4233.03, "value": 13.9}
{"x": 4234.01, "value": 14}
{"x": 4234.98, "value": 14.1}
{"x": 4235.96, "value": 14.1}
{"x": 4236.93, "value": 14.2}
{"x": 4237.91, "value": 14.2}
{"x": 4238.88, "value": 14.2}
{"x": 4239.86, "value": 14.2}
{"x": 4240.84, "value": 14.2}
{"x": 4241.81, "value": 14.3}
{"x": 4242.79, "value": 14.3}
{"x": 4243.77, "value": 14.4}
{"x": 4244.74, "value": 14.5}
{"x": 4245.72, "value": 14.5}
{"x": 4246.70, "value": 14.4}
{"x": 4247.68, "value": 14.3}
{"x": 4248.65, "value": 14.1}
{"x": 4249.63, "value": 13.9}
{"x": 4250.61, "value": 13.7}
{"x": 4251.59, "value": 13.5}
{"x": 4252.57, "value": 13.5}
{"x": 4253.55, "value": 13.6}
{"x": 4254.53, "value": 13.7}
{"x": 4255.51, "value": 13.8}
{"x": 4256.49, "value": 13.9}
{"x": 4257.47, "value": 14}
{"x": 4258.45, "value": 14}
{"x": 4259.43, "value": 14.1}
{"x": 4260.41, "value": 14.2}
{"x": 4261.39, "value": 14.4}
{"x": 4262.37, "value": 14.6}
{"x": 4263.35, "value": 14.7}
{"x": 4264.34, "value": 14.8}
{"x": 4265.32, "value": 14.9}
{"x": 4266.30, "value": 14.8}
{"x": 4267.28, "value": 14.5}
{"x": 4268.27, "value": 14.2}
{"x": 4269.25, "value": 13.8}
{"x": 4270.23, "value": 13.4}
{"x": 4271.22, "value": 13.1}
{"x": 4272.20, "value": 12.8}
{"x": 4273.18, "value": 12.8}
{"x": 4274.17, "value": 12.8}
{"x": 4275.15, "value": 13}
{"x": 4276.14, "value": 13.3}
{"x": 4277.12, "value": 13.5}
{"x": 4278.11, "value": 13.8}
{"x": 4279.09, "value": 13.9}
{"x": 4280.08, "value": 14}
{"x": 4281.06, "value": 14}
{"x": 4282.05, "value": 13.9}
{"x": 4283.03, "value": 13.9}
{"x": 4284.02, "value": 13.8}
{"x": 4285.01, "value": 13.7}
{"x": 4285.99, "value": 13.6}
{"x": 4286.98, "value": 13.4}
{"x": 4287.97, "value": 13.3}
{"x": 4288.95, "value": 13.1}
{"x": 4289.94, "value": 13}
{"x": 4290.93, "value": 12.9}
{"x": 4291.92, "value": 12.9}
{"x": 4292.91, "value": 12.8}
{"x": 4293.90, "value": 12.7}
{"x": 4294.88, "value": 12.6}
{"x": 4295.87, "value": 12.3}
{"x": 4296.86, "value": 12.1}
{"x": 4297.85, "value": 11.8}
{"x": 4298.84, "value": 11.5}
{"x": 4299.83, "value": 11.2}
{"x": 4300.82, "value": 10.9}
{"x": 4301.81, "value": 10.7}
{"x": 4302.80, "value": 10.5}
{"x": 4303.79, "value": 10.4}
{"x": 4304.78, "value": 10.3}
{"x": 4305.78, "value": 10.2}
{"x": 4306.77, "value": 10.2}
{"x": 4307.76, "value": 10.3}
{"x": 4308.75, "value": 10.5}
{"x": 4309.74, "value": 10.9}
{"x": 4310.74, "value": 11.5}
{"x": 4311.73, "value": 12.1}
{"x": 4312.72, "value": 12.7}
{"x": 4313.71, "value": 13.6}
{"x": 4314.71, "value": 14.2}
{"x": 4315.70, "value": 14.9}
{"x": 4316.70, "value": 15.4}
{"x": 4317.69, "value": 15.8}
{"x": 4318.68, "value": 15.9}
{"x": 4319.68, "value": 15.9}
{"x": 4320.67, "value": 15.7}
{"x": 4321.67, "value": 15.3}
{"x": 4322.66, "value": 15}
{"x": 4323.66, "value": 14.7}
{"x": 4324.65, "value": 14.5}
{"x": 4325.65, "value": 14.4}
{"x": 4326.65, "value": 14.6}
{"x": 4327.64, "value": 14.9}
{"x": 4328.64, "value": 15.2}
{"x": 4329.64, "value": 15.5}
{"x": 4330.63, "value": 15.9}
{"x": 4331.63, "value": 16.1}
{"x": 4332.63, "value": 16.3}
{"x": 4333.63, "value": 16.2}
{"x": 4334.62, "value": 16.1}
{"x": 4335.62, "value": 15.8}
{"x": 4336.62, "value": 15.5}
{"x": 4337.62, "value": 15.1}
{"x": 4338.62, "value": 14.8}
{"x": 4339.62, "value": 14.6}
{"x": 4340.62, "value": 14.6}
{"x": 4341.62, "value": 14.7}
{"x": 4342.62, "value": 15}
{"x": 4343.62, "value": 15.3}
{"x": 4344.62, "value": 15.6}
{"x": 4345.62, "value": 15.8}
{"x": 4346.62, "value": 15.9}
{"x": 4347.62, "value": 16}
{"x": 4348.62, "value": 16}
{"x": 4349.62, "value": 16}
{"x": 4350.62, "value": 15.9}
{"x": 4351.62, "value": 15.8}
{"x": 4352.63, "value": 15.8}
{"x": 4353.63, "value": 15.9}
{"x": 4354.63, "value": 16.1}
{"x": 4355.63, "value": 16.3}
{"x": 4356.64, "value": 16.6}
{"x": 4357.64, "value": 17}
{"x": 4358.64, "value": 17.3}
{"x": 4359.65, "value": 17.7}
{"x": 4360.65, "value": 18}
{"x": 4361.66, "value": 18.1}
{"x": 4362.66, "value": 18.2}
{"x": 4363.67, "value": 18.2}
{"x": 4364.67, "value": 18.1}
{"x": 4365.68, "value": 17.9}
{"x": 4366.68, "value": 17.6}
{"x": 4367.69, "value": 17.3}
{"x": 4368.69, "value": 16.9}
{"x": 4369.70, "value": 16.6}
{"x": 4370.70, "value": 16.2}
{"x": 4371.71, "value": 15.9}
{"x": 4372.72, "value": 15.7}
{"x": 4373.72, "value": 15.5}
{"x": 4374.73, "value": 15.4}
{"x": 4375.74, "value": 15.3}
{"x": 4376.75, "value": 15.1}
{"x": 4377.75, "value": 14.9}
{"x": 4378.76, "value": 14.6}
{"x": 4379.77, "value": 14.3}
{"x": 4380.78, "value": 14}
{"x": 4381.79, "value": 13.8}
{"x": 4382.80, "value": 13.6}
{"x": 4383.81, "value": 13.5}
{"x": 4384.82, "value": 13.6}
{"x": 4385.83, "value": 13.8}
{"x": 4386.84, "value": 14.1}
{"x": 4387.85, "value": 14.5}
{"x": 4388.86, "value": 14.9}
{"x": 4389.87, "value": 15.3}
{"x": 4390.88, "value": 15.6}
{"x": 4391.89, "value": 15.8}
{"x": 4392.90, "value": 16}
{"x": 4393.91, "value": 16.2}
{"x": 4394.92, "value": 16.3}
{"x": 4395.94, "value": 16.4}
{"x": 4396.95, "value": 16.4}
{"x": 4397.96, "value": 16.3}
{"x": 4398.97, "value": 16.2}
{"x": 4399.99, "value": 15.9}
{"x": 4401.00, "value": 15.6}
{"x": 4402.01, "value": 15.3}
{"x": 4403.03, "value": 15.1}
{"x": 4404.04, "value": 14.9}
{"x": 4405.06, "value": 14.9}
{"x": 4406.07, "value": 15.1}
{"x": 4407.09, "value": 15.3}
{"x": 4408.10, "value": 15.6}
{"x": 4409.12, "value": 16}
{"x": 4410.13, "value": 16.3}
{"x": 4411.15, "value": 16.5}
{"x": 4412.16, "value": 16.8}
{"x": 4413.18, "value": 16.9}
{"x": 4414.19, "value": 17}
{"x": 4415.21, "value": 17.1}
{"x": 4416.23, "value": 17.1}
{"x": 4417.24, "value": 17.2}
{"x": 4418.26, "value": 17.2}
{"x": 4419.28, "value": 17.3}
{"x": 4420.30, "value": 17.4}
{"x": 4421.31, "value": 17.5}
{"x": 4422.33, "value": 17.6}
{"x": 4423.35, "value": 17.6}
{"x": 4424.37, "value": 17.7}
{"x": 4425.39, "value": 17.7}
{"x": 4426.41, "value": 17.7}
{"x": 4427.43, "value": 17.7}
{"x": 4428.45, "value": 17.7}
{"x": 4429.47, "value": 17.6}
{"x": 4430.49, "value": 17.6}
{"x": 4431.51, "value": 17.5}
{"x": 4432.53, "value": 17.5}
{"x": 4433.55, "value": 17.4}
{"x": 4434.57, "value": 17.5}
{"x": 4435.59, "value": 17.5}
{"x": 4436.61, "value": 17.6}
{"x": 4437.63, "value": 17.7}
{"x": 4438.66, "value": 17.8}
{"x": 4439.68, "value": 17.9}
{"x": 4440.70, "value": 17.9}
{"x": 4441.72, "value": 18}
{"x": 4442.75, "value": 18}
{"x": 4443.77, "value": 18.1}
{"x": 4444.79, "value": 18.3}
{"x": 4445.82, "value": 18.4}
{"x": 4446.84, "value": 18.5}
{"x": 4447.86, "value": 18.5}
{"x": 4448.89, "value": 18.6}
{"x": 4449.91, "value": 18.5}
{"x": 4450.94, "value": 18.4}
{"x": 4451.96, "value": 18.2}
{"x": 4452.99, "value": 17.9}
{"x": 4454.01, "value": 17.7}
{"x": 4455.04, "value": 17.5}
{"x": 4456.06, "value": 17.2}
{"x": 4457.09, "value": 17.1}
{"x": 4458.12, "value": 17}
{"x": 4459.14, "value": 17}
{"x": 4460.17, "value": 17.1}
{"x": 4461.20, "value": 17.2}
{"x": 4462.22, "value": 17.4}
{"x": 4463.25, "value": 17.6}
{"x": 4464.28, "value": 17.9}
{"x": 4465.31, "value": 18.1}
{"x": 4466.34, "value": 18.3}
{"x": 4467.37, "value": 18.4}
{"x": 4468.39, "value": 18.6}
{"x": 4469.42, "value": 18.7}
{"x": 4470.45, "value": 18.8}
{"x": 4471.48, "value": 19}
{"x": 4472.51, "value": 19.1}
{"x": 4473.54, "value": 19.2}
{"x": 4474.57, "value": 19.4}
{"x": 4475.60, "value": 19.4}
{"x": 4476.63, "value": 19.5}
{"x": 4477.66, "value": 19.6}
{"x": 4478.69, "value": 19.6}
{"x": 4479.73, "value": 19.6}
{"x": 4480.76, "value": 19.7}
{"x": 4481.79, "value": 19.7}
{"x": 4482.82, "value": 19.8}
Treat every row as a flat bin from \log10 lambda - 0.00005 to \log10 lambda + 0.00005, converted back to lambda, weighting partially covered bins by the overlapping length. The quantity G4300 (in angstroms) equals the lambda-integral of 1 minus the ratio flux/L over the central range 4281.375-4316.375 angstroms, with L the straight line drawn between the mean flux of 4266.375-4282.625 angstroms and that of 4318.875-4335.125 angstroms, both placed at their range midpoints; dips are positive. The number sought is 5.2 angstroms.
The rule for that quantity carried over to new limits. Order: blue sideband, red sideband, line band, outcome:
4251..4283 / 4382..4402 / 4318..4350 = -1.8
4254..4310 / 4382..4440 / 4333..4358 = -1.8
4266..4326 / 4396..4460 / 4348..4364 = -2.0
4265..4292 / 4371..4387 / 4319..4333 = -1.2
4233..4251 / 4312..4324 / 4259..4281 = 0.9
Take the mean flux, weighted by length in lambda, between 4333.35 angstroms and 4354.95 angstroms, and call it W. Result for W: 15.6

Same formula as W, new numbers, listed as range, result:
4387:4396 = 15.6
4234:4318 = 13.3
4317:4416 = 15.8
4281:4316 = 12.3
